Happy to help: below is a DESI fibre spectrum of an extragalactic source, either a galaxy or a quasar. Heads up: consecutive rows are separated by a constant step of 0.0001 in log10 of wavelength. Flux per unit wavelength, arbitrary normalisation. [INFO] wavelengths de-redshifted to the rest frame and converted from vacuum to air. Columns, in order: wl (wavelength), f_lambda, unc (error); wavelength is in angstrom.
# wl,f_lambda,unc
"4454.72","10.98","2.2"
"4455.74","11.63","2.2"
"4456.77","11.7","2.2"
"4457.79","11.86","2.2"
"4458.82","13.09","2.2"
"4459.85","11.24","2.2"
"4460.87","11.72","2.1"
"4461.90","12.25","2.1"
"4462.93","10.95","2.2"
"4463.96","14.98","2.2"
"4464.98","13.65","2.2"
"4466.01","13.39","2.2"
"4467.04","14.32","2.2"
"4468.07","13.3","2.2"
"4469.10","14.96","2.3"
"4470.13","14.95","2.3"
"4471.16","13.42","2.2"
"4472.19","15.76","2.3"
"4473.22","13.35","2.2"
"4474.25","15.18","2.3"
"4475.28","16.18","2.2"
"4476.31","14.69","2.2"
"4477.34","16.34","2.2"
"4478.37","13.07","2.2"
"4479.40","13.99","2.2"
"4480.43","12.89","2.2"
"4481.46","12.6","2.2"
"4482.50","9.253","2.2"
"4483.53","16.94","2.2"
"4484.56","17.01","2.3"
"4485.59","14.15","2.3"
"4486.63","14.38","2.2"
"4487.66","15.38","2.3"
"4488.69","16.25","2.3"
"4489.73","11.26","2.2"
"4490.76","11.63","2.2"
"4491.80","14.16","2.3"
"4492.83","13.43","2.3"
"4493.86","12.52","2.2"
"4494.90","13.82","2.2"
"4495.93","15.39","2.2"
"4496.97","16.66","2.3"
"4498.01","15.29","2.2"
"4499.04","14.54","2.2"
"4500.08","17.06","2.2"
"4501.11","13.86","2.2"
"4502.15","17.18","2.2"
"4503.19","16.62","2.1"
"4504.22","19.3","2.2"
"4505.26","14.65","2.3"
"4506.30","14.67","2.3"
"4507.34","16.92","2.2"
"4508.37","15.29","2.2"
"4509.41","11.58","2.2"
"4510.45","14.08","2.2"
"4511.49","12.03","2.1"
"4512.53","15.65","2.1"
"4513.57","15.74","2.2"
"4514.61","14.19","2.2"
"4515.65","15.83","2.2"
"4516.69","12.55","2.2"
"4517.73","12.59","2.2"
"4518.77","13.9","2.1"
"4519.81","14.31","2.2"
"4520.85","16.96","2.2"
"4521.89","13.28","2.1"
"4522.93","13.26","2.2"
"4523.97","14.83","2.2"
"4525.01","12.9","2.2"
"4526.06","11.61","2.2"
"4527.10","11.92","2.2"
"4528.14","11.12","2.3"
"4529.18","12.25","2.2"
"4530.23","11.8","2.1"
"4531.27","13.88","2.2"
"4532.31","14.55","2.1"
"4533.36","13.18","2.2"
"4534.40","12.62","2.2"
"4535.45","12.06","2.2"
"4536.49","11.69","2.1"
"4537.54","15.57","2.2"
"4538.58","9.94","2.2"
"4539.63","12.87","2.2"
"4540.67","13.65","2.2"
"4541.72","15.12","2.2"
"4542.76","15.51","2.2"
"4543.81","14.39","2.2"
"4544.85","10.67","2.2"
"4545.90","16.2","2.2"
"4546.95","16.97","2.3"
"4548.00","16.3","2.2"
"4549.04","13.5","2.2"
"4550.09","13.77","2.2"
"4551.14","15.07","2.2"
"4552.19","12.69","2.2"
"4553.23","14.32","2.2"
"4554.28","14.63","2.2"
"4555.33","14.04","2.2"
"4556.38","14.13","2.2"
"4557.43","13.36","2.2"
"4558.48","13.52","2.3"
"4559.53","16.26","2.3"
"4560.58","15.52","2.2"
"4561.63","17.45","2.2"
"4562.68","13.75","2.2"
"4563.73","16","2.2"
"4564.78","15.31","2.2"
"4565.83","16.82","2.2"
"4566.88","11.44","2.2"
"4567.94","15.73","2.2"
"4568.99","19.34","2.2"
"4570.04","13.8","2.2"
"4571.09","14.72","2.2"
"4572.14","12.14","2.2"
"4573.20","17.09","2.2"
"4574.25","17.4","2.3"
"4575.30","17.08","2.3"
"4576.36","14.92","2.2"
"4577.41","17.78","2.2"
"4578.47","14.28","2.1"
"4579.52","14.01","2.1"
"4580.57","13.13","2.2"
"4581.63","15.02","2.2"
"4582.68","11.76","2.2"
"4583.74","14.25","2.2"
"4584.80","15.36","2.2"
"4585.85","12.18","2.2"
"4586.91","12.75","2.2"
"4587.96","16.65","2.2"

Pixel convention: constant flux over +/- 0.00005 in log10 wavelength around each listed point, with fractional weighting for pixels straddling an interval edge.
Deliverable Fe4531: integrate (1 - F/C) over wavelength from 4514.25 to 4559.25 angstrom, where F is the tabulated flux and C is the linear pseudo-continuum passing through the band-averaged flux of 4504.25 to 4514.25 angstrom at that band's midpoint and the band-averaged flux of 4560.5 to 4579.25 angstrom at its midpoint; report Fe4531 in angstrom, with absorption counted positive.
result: 4.28 angstrom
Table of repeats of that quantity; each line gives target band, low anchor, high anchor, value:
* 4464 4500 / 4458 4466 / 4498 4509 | -0.3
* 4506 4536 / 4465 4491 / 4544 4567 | 1.7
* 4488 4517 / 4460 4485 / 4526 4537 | -3.4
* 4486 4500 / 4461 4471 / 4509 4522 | -0.5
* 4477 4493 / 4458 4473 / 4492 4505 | 0.7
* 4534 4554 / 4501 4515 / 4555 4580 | 1.8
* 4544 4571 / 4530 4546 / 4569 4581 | -0.8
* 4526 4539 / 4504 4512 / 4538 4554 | 1.6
